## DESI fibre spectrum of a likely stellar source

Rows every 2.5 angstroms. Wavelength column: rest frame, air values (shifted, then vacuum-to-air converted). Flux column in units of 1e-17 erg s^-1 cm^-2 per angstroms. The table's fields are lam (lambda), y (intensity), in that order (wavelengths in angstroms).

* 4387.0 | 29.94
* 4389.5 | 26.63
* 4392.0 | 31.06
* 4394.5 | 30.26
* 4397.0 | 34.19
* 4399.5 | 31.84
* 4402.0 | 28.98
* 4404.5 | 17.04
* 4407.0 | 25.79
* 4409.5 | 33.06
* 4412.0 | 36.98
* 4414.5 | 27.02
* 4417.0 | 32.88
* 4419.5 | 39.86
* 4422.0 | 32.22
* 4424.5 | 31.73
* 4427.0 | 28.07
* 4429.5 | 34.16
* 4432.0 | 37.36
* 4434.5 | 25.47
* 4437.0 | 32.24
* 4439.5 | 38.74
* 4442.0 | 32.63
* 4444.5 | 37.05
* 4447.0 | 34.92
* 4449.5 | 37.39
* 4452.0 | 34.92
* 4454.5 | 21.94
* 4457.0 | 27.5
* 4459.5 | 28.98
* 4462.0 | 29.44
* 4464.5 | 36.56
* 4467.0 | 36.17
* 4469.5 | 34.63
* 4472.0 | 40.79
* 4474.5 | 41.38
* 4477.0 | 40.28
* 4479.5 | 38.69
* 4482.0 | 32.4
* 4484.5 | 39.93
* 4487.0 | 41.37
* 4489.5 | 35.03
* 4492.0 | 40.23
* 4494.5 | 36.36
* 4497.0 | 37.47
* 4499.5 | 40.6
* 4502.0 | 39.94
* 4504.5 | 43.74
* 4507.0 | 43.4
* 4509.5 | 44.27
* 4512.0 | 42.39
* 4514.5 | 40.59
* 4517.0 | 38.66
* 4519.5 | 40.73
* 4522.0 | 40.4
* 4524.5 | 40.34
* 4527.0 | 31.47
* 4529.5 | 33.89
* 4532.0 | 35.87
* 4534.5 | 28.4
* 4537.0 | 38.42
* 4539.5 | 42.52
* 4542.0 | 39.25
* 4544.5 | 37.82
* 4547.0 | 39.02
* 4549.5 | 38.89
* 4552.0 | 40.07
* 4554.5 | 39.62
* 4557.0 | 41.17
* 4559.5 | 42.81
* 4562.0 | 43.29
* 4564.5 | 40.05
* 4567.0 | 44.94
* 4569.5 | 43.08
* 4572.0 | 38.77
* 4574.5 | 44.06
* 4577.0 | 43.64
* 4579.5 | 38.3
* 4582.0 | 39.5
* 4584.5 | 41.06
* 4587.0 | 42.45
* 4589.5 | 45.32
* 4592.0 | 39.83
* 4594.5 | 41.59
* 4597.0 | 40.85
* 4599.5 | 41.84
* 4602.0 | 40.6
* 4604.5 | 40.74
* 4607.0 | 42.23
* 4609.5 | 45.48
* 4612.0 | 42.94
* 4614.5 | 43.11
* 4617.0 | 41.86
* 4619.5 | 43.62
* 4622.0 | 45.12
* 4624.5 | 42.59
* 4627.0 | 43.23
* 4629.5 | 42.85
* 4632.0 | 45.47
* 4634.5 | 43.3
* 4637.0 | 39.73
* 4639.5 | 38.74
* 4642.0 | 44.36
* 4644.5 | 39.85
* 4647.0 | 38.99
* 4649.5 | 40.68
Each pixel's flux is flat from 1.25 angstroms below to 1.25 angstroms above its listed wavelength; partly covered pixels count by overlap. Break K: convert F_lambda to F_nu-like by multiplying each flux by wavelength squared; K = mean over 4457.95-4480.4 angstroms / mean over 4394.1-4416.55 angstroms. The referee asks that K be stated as 1.26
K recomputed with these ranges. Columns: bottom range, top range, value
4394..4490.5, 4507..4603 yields 1.27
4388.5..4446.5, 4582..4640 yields 1.46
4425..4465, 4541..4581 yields 1.34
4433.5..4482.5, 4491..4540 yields 1.17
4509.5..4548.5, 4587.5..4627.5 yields 1.15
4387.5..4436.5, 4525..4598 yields 1.38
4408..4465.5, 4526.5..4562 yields 1.23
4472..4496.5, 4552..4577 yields 1.13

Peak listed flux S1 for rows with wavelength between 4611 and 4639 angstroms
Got 45.47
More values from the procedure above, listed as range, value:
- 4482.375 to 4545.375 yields 44.27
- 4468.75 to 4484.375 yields 41.38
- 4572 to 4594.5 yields 45.32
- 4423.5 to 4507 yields 43.74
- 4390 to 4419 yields 36.98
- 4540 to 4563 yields 43.29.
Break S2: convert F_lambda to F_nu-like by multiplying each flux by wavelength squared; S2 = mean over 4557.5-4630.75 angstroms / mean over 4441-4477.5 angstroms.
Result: 1.31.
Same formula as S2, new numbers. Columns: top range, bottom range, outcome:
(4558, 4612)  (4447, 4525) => 1.17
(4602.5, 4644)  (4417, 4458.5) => 1.41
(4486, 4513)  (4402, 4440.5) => 1.33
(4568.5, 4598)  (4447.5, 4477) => 1.29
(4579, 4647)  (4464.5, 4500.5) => 1.17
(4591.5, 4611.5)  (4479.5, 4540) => 1.13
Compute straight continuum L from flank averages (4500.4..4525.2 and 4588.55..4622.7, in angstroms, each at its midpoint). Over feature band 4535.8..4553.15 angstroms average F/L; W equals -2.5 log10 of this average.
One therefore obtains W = 0.06 mag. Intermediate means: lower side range 41.5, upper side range 42.4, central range 39.4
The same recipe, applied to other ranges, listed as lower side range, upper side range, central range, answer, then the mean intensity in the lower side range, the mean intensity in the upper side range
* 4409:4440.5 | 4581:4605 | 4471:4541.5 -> -0.05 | 33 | 41.4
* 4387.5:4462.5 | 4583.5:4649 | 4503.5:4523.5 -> -0.15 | 31.4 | 42.2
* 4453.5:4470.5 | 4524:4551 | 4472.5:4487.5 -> -0.21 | 30.8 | 36.8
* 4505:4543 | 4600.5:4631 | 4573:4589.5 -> -0.01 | 38.8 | 42.9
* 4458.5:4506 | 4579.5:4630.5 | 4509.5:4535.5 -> 0.04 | 37.7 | 42.2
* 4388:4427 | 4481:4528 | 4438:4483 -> 0.02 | 30.5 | 39.5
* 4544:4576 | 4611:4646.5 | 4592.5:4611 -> 0.00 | 41.1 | 42.5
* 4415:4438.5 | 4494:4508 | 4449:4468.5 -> 0.15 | 32.5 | 40.4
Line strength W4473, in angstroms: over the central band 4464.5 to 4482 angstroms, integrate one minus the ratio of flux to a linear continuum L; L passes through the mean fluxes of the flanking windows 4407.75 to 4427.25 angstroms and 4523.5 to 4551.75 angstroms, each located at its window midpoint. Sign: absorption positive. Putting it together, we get -1.7 angstroms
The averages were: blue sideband 32.8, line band 38.1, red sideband 37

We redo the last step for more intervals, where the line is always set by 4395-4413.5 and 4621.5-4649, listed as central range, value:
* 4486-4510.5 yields -3.8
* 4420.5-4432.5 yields -0.7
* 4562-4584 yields -1.6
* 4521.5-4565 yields -1.5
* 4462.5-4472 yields -0.8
